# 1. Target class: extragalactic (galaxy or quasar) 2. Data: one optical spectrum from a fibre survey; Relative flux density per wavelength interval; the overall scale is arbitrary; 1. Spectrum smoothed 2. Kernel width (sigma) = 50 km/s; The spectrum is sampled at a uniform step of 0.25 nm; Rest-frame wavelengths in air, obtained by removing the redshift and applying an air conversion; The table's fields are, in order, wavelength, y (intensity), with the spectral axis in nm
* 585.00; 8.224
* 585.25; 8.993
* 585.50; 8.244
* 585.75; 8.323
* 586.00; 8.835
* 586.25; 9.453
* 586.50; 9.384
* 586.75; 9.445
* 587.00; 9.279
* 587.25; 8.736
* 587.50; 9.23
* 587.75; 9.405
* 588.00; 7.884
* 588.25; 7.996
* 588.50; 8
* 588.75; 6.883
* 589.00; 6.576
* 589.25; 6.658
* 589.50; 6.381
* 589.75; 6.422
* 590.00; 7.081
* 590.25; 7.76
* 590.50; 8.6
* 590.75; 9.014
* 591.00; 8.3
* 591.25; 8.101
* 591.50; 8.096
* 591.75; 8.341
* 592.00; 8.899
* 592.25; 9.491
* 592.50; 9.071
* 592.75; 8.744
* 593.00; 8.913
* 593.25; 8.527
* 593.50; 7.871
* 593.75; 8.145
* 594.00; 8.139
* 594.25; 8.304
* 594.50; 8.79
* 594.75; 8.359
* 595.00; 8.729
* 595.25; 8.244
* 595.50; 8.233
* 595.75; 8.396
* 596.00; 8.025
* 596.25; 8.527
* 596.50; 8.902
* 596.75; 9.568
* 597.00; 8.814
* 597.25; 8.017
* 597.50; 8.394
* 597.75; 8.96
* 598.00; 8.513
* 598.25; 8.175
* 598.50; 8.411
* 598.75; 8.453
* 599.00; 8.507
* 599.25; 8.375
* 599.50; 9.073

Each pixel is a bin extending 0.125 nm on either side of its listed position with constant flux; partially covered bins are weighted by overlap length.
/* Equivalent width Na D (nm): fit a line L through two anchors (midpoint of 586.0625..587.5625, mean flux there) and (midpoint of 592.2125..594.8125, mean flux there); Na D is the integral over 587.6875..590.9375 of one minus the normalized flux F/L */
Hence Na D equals 0.51 nm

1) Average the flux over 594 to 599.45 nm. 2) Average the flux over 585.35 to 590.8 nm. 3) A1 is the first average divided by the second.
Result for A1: 1.0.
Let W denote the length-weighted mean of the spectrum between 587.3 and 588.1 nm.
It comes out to 8.86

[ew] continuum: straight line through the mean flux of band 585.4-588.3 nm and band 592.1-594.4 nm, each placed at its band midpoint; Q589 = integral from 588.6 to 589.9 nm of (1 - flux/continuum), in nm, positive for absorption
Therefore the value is 0.32 nm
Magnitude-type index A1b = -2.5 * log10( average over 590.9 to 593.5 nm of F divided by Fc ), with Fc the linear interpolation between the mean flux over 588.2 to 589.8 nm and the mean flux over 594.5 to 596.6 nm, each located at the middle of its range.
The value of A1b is -0.12 mag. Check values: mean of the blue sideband 6.97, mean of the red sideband 8.44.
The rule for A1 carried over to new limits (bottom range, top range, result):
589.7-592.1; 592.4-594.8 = 1.05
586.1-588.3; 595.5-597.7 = 0.95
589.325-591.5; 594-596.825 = 1.11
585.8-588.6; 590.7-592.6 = 0.97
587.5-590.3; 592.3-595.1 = 1.15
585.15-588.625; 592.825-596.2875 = 0.95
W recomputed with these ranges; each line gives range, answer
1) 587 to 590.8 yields 7.8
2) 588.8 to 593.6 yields 8.03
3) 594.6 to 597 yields 8.57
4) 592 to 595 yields 8.6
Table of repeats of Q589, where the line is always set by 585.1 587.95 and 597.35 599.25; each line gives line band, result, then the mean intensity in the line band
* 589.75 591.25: 0.14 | 8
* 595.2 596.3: 0.04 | 8.27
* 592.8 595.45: 0.08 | 8.41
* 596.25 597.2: -0.04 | 8.93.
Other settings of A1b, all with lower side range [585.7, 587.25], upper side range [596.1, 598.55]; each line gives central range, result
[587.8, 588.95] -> 0.170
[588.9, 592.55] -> 0.132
